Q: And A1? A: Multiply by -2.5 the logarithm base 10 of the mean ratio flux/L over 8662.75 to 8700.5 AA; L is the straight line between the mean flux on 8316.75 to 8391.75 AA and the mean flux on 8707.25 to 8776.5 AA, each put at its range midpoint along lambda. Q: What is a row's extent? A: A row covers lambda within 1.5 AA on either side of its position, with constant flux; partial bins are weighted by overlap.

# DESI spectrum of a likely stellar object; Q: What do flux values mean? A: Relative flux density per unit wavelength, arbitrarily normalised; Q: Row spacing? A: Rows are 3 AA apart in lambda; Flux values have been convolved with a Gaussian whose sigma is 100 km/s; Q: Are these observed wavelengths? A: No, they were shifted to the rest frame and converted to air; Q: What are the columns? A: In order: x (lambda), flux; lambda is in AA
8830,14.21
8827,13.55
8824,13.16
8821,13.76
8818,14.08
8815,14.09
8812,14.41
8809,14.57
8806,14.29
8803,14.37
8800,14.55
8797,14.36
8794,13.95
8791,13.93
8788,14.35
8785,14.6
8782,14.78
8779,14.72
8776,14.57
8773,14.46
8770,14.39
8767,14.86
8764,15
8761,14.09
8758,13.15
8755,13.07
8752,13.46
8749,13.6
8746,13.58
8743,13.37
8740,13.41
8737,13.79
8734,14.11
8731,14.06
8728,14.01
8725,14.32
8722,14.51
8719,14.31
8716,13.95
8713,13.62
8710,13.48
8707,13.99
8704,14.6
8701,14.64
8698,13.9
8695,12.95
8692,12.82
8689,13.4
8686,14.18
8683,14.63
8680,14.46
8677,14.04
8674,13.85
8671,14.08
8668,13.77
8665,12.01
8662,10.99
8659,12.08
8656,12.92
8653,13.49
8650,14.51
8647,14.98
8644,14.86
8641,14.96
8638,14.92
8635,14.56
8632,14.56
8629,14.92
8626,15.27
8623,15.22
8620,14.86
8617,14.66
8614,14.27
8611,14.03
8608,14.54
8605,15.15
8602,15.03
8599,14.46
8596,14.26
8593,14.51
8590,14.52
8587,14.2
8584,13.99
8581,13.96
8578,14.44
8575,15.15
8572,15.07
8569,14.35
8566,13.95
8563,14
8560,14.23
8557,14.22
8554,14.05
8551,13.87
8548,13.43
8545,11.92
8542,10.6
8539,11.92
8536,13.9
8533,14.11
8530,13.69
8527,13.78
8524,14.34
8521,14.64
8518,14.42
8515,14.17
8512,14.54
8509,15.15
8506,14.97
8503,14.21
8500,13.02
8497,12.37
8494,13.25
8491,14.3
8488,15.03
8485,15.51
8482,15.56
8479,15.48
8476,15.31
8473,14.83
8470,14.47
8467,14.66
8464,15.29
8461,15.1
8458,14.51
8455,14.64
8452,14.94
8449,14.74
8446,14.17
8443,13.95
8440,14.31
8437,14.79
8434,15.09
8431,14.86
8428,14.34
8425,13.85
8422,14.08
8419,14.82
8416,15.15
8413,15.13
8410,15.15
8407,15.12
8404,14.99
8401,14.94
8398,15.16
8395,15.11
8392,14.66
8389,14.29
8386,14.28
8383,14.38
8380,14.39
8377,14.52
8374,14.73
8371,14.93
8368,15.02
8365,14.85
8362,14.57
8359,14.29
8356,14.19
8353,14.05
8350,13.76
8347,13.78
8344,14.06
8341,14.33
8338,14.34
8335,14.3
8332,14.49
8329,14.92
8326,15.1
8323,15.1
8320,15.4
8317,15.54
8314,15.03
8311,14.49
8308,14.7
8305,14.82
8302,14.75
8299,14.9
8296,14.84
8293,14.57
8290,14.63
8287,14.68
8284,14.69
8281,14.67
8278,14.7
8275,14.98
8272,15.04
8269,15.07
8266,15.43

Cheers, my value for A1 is 0.03 mag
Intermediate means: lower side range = 14.5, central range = 13.6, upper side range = 14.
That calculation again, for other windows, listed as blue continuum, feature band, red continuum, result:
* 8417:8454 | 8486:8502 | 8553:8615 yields 0.06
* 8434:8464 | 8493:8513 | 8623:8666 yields 0.04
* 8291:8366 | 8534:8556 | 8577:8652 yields 0.14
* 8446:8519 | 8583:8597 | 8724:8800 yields 0.01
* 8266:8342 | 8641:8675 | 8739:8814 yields 0.07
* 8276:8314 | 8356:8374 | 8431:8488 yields 0.01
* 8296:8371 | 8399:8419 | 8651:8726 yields -0.05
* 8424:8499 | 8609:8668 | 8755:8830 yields 0.02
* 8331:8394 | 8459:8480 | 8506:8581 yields -0.07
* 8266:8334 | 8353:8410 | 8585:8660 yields 0.01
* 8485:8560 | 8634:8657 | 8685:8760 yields -0.05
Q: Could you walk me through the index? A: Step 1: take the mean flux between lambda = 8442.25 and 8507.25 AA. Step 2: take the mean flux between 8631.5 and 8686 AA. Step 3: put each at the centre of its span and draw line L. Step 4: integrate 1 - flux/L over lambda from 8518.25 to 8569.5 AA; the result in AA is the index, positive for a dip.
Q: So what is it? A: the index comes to 2.5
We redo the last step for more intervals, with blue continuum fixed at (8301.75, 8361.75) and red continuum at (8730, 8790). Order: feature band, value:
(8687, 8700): 0.7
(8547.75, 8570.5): 0.4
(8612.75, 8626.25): -0.6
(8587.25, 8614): -0.5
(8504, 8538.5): 0.2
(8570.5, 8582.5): -0.3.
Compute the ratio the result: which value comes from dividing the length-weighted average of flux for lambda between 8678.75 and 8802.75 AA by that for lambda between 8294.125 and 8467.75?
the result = 1.0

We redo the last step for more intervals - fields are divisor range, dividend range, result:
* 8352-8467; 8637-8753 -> 0.94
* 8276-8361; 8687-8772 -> 0.95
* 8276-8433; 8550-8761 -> 0.96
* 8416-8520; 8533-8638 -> 0.97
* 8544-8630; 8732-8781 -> 0.97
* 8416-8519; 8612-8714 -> 0.96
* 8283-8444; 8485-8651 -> 0.97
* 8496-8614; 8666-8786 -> 1.00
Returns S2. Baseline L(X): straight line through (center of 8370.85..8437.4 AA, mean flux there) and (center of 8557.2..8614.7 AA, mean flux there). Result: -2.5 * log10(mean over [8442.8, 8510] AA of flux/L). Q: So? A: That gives 0.00 mag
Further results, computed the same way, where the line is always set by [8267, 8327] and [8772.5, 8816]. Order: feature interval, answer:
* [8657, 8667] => 0.22 mag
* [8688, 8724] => 0.05 mag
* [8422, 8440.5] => 0.02 mag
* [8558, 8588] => 0.02 mag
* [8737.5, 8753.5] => 0.07 mag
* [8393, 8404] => -0.02 mag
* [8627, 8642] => -0.02 mag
